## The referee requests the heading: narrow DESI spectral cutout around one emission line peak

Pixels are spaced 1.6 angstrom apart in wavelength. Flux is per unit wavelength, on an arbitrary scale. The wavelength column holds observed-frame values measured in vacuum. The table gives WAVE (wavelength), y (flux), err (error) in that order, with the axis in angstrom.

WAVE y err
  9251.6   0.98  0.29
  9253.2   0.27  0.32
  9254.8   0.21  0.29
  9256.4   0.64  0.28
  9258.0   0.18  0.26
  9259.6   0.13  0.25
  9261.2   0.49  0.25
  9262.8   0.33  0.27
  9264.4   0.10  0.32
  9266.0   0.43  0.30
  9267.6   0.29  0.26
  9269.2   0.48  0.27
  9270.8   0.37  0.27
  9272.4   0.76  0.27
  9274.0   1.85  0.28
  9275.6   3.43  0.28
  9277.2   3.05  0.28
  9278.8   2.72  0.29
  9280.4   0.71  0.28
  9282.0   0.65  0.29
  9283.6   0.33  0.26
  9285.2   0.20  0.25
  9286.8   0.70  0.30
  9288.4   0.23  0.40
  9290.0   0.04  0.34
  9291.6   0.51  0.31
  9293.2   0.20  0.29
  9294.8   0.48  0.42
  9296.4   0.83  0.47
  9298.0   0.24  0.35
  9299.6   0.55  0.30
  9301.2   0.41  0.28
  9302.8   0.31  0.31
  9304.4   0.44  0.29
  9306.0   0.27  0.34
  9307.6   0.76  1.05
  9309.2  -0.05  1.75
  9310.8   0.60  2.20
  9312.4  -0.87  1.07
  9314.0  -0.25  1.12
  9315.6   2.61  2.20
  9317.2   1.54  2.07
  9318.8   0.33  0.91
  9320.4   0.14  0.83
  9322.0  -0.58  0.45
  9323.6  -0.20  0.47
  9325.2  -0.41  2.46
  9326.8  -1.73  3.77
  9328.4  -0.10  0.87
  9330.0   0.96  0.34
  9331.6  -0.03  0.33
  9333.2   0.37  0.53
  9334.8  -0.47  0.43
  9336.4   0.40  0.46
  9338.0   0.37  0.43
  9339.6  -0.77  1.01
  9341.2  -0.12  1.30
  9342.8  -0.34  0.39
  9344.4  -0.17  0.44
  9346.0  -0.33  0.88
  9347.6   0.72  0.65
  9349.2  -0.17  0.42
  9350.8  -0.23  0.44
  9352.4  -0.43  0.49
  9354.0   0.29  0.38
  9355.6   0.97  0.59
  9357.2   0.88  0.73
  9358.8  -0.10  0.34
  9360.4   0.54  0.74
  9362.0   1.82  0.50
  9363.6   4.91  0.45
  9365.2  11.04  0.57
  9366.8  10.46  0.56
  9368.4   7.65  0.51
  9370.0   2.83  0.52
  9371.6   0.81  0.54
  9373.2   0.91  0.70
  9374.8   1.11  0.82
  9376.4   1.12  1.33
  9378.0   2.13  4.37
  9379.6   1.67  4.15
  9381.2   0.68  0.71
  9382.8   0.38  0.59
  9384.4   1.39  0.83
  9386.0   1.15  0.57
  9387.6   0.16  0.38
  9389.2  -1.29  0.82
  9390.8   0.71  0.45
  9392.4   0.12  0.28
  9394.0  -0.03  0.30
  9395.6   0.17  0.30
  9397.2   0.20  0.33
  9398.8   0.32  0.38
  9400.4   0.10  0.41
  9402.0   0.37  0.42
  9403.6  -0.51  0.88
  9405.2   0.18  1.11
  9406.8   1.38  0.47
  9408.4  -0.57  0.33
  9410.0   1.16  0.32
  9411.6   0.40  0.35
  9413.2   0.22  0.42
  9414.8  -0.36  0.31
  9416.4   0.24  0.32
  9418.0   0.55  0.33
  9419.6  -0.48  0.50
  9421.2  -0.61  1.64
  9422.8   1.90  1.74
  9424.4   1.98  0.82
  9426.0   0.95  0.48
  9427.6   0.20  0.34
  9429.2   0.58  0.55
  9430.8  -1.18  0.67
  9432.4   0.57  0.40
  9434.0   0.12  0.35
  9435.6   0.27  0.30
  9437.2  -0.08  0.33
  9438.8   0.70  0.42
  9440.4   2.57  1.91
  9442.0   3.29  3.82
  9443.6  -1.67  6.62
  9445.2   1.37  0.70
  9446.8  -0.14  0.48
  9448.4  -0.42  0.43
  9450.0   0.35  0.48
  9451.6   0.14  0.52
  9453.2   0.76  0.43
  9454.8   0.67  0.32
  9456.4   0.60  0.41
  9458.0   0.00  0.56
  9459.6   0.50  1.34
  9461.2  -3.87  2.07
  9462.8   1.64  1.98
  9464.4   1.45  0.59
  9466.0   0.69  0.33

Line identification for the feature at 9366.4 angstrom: [O III]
